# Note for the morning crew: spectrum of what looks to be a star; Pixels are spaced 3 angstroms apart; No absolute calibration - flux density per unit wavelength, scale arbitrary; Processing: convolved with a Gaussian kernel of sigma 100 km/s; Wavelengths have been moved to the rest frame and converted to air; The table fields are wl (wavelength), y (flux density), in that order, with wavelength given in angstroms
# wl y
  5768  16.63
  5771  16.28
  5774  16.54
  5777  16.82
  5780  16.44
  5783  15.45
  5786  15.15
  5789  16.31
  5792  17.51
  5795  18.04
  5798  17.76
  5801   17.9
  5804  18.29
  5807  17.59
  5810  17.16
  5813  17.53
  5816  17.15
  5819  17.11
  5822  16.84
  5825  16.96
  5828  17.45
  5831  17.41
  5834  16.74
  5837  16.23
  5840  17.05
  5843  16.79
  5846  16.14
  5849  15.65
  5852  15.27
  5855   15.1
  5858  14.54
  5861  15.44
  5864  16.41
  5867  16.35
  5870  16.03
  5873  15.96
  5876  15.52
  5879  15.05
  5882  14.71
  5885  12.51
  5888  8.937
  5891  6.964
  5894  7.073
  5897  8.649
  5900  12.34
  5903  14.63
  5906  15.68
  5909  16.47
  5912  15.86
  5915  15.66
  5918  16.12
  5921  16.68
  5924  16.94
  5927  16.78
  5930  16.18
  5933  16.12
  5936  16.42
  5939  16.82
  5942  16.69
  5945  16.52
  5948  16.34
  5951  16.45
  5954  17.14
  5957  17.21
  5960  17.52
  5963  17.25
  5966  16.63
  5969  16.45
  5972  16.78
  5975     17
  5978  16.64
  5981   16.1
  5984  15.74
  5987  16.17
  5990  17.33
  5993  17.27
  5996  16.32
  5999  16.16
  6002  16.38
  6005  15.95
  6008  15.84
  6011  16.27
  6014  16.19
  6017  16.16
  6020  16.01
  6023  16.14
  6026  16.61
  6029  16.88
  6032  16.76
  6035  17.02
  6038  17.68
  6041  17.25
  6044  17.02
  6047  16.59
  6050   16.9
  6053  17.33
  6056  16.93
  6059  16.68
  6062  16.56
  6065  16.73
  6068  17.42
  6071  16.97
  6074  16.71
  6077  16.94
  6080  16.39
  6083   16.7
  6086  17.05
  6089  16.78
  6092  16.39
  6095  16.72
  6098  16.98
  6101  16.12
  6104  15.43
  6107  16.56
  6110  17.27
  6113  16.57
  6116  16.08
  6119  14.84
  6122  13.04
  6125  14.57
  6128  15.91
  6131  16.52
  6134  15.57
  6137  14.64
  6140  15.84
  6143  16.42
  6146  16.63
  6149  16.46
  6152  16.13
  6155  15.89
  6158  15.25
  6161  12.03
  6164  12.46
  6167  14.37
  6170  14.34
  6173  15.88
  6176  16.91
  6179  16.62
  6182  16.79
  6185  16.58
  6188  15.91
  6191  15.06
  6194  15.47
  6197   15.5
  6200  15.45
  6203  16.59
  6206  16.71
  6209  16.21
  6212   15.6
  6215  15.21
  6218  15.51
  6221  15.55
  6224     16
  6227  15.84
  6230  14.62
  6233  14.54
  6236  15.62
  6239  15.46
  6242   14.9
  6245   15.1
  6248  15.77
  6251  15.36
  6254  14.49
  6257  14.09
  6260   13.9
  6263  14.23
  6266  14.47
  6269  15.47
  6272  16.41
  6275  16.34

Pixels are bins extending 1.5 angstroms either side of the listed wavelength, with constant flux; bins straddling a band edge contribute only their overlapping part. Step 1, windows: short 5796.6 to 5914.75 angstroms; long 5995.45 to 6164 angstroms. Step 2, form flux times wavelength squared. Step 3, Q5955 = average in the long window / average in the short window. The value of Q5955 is 1.1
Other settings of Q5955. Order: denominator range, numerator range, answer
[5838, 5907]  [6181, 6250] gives 1.25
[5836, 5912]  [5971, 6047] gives 1.22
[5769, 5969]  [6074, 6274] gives 1.09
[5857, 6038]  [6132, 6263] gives 1.07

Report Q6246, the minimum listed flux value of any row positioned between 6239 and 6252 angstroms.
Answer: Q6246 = 14.9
